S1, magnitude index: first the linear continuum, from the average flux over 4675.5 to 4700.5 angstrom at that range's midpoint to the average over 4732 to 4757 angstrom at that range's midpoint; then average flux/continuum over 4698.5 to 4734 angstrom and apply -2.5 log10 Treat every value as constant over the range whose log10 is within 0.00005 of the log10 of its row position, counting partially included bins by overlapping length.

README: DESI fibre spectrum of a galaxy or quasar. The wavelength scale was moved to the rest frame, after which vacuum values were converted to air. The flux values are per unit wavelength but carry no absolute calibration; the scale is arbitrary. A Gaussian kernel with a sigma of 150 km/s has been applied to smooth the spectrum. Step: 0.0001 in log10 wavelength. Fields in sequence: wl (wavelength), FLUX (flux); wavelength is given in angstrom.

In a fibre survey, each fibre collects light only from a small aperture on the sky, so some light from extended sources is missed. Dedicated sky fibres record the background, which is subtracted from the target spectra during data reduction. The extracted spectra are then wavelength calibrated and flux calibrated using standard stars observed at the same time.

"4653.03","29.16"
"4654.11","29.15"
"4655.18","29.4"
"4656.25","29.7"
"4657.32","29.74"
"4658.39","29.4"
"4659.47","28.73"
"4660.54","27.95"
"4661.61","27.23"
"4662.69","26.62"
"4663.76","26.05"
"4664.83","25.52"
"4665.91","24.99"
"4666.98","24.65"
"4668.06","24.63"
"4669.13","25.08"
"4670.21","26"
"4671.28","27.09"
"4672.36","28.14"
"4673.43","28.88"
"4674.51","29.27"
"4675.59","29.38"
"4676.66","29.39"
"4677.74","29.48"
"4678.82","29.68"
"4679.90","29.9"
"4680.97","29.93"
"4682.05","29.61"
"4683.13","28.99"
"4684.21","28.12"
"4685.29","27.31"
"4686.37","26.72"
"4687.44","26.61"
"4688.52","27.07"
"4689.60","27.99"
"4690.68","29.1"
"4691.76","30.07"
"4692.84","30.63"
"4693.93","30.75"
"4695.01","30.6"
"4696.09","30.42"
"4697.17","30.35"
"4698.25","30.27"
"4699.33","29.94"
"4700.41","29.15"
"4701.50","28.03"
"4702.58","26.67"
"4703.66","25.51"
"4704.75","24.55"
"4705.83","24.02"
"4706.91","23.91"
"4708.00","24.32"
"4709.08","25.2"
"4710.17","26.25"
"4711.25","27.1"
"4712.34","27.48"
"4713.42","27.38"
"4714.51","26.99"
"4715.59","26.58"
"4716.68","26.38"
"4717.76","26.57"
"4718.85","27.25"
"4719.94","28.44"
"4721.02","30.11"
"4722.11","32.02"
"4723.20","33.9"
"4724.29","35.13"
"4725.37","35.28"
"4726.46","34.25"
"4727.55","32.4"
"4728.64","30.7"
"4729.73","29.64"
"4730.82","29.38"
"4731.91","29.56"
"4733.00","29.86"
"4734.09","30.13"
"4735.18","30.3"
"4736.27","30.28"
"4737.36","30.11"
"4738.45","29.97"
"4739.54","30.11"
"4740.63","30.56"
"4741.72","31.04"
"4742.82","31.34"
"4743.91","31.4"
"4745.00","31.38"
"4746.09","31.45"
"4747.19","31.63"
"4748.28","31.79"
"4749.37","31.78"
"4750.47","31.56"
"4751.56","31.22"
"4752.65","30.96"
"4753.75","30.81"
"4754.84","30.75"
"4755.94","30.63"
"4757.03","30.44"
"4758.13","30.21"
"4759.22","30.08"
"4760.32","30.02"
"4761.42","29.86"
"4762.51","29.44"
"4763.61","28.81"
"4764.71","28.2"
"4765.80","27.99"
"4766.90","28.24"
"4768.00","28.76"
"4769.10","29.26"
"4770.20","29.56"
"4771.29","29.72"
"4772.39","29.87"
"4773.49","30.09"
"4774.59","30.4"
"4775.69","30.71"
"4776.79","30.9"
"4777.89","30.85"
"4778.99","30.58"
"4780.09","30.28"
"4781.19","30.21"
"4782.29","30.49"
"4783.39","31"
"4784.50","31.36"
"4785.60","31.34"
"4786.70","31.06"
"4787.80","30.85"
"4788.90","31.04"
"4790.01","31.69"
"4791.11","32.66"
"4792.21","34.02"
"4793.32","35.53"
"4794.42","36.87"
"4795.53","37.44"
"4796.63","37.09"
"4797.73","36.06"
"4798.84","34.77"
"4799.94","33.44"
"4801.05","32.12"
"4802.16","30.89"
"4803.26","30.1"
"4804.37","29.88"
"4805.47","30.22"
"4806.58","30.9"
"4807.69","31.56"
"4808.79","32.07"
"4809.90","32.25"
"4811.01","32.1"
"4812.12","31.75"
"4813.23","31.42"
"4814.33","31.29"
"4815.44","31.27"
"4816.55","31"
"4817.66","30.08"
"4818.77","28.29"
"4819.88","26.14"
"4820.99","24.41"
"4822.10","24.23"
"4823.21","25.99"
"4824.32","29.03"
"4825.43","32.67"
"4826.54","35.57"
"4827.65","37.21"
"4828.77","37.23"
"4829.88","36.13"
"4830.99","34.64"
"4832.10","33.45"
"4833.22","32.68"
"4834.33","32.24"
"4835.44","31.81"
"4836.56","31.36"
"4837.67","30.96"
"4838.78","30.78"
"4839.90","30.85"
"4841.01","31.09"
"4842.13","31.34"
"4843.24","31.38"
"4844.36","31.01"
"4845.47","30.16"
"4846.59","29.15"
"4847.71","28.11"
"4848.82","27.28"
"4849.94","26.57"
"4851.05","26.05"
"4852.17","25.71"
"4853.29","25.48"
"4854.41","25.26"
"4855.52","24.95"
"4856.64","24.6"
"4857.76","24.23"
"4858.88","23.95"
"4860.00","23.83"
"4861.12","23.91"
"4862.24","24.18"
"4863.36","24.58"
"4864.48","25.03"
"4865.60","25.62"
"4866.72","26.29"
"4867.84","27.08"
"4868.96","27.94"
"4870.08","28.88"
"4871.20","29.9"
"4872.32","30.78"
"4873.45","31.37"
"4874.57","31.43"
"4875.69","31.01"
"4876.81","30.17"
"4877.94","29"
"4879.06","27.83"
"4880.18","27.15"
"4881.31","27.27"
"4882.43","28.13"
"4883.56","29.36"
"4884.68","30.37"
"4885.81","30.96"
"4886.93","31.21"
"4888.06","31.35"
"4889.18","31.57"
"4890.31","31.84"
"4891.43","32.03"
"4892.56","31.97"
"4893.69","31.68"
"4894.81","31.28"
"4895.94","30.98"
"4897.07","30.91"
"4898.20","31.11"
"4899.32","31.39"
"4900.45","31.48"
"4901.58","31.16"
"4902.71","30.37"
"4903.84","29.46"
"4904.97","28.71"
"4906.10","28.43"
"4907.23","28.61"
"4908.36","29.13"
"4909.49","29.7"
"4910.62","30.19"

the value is 0.05 mag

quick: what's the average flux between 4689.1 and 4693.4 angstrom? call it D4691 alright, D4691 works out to 29.4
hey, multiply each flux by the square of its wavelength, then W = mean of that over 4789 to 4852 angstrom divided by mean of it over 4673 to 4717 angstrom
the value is 1.18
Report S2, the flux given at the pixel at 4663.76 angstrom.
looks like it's 26.05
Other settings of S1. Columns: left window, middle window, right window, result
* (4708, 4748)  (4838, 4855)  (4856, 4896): 0.00 mag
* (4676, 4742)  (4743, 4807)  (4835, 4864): -0.11 mag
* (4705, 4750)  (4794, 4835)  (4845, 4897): -0.12 mag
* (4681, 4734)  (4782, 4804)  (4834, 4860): -0.16 mag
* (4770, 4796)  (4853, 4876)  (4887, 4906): 0.17 mag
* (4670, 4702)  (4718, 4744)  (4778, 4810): -0.02 mag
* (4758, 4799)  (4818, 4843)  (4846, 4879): -0.10 mag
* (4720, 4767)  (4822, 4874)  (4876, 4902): 0.06 mag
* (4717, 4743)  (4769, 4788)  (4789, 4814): 0.06 mag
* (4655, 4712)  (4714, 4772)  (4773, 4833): -0.02 mag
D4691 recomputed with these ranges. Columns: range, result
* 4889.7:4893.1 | 31.9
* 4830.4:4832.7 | 34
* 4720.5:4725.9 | 33.3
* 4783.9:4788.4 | 31.2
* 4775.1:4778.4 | 30.8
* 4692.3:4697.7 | 30.5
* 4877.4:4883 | 27.9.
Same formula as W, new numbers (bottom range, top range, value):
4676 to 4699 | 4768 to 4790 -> 1.09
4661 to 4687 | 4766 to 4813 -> 1.20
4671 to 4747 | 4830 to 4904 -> 1.07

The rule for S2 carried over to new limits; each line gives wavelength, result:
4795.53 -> 37.44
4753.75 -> 30.81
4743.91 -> 31.4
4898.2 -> 31.11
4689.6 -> 27.99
